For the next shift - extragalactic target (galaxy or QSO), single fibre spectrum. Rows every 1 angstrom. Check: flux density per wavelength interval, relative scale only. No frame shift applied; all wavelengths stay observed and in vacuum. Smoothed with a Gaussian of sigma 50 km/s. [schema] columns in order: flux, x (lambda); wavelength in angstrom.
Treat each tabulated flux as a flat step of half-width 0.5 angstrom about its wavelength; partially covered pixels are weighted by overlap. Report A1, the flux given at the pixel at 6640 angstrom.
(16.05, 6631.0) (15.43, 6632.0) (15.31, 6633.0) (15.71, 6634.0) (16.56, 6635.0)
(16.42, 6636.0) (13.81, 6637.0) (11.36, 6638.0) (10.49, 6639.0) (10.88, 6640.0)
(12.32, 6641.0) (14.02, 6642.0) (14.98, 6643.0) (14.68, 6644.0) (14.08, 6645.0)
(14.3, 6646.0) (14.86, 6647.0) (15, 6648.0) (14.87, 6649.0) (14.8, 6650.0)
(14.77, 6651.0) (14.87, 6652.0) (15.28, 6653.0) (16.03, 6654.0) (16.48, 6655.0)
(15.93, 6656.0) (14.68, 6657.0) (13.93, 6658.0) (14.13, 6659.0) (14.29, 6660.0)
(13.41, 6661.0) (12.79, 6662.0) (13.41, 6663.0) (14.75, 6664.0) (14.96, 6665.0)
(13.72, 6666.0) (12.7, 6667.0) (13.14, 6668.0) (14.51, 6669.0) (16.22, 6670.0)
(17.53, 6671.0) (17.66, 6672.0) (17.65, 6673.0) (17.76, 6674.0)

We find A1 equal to 10.88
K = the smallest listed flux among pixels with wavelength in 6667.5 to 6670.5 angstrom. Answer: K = 13.14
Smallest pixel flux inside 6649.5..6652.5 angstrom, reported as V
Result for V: 14.77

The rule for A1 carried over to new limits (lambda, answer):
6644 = 14.68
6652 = 14.87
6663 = 13.41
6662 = 12.79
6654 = 16.03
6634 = 15.71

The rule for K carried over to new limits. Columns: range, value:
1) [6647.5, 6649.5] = 14.87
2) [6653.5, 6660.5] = 13.93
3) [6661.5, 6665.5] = 12.79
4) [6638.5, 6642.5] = 10.49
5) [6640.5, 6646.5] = 12.32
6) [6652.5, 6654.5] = 15.28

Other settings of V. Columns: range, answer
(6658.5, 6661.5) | 13.41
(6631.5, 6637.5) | 13.81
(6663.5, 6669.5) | 12.7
